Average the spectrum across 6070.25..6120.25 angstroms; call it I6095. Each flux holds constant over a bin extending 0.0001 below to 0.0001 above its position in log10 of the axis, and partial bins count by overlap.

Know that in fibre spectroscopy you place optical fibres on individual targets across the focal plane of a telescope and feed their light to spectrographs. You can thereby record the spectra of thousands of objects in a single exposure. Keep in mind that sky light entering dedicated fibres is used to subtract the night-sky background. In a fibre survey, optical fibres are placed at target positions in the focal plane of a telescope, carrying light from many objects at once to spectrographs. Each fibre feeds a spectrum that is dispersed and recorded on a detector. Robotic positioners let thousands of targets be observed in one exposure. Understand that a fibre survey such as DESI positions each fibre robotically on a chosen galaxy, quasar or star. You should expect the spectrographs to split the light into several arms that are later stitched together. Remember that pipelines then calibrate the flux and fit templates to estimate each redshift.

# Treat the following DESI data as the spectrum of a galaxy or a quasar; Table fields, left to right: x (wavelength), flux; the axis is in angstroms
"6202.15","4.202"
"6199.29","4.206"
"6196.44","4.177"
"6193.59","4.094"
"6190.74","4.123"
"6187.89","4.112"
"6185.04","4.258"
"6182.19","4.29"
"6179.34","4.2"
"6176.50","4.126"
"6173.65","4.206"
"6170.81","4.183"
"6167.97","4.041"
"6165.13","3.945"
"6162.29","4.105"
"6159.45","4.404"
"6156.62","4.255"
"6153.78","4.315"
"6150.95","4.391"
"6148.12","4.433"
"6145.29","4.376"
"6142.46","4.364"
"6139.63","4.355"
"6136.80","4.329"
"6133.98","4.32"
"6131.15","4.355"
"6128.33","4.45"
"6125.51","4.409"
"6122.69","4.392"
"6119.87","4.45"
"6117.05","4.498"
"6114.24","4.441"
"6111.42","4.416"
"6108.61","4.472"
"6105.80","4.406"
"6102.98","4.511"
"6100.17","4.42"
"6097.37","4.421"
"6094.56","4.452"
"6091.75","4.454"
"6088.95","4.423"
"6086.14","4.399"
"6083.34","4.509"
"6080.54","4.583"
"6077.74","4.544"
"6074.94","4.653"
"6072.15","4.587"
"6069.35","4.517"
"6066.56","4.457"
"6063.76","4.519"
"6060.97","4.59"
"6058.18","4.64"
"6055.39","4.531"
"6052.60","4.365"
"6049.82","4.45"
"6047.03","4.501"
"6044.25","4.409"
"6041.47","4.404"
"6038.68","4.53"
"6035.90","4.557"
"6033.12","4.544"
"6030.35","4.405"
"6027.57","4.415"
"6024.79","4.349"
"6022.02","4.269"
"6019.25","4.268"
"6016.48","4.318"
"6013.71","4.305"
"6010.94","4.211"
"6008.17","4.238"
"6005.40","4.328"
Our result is 4.48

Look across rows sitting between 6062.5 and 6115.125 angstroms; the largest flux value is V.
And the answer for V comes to 4.653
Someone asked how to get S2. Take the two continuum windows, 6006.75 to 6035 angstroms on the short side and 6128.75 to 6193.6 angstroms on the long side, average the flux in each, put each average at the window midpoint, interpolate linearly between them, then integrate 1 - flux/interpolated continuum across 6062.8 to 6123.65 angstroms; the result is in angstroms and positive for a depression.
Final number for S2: -2.7 angstroms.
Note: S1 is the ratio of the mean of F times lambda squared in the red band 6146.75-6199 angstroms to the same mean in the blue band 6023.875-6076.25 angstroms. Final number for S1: 1.0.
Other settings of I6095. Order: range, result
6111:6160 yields 4.39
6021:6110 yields 4.48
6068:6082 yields 4.58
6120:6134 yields 4.4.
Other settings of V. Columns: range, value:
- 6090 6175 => 4.511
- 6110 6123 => 4.498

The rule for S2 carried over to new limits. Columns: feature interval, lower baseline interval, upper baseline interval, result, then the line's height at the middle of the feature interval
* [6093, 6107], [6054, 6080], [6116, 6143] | 0.1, 4.47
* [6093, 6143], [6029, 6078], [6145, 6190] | -0.8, 4.35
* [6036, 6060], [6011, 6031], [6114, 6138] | -0.8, 4.34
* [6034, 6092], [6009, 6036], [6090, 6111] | -1.4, 4.4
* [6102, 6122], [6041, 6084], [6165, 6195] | -0.4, 4.36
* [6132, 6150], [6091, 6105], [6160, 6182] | -0.4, 4.26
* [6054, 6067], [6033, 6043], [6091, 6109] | -0.2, 4.48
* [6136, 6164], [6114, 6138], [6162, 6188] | -0.3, 4.28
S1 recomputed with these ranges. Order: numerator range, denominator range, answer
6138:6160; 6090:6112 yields 1.00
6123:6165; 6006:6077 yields 1.01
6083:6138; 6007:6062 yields 1.03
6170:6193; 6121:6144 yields 0.97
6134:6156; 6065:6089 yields 0.99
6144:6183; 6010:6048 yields 1.01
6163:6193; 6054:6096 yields 0.95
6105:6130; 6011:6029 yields 1.06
